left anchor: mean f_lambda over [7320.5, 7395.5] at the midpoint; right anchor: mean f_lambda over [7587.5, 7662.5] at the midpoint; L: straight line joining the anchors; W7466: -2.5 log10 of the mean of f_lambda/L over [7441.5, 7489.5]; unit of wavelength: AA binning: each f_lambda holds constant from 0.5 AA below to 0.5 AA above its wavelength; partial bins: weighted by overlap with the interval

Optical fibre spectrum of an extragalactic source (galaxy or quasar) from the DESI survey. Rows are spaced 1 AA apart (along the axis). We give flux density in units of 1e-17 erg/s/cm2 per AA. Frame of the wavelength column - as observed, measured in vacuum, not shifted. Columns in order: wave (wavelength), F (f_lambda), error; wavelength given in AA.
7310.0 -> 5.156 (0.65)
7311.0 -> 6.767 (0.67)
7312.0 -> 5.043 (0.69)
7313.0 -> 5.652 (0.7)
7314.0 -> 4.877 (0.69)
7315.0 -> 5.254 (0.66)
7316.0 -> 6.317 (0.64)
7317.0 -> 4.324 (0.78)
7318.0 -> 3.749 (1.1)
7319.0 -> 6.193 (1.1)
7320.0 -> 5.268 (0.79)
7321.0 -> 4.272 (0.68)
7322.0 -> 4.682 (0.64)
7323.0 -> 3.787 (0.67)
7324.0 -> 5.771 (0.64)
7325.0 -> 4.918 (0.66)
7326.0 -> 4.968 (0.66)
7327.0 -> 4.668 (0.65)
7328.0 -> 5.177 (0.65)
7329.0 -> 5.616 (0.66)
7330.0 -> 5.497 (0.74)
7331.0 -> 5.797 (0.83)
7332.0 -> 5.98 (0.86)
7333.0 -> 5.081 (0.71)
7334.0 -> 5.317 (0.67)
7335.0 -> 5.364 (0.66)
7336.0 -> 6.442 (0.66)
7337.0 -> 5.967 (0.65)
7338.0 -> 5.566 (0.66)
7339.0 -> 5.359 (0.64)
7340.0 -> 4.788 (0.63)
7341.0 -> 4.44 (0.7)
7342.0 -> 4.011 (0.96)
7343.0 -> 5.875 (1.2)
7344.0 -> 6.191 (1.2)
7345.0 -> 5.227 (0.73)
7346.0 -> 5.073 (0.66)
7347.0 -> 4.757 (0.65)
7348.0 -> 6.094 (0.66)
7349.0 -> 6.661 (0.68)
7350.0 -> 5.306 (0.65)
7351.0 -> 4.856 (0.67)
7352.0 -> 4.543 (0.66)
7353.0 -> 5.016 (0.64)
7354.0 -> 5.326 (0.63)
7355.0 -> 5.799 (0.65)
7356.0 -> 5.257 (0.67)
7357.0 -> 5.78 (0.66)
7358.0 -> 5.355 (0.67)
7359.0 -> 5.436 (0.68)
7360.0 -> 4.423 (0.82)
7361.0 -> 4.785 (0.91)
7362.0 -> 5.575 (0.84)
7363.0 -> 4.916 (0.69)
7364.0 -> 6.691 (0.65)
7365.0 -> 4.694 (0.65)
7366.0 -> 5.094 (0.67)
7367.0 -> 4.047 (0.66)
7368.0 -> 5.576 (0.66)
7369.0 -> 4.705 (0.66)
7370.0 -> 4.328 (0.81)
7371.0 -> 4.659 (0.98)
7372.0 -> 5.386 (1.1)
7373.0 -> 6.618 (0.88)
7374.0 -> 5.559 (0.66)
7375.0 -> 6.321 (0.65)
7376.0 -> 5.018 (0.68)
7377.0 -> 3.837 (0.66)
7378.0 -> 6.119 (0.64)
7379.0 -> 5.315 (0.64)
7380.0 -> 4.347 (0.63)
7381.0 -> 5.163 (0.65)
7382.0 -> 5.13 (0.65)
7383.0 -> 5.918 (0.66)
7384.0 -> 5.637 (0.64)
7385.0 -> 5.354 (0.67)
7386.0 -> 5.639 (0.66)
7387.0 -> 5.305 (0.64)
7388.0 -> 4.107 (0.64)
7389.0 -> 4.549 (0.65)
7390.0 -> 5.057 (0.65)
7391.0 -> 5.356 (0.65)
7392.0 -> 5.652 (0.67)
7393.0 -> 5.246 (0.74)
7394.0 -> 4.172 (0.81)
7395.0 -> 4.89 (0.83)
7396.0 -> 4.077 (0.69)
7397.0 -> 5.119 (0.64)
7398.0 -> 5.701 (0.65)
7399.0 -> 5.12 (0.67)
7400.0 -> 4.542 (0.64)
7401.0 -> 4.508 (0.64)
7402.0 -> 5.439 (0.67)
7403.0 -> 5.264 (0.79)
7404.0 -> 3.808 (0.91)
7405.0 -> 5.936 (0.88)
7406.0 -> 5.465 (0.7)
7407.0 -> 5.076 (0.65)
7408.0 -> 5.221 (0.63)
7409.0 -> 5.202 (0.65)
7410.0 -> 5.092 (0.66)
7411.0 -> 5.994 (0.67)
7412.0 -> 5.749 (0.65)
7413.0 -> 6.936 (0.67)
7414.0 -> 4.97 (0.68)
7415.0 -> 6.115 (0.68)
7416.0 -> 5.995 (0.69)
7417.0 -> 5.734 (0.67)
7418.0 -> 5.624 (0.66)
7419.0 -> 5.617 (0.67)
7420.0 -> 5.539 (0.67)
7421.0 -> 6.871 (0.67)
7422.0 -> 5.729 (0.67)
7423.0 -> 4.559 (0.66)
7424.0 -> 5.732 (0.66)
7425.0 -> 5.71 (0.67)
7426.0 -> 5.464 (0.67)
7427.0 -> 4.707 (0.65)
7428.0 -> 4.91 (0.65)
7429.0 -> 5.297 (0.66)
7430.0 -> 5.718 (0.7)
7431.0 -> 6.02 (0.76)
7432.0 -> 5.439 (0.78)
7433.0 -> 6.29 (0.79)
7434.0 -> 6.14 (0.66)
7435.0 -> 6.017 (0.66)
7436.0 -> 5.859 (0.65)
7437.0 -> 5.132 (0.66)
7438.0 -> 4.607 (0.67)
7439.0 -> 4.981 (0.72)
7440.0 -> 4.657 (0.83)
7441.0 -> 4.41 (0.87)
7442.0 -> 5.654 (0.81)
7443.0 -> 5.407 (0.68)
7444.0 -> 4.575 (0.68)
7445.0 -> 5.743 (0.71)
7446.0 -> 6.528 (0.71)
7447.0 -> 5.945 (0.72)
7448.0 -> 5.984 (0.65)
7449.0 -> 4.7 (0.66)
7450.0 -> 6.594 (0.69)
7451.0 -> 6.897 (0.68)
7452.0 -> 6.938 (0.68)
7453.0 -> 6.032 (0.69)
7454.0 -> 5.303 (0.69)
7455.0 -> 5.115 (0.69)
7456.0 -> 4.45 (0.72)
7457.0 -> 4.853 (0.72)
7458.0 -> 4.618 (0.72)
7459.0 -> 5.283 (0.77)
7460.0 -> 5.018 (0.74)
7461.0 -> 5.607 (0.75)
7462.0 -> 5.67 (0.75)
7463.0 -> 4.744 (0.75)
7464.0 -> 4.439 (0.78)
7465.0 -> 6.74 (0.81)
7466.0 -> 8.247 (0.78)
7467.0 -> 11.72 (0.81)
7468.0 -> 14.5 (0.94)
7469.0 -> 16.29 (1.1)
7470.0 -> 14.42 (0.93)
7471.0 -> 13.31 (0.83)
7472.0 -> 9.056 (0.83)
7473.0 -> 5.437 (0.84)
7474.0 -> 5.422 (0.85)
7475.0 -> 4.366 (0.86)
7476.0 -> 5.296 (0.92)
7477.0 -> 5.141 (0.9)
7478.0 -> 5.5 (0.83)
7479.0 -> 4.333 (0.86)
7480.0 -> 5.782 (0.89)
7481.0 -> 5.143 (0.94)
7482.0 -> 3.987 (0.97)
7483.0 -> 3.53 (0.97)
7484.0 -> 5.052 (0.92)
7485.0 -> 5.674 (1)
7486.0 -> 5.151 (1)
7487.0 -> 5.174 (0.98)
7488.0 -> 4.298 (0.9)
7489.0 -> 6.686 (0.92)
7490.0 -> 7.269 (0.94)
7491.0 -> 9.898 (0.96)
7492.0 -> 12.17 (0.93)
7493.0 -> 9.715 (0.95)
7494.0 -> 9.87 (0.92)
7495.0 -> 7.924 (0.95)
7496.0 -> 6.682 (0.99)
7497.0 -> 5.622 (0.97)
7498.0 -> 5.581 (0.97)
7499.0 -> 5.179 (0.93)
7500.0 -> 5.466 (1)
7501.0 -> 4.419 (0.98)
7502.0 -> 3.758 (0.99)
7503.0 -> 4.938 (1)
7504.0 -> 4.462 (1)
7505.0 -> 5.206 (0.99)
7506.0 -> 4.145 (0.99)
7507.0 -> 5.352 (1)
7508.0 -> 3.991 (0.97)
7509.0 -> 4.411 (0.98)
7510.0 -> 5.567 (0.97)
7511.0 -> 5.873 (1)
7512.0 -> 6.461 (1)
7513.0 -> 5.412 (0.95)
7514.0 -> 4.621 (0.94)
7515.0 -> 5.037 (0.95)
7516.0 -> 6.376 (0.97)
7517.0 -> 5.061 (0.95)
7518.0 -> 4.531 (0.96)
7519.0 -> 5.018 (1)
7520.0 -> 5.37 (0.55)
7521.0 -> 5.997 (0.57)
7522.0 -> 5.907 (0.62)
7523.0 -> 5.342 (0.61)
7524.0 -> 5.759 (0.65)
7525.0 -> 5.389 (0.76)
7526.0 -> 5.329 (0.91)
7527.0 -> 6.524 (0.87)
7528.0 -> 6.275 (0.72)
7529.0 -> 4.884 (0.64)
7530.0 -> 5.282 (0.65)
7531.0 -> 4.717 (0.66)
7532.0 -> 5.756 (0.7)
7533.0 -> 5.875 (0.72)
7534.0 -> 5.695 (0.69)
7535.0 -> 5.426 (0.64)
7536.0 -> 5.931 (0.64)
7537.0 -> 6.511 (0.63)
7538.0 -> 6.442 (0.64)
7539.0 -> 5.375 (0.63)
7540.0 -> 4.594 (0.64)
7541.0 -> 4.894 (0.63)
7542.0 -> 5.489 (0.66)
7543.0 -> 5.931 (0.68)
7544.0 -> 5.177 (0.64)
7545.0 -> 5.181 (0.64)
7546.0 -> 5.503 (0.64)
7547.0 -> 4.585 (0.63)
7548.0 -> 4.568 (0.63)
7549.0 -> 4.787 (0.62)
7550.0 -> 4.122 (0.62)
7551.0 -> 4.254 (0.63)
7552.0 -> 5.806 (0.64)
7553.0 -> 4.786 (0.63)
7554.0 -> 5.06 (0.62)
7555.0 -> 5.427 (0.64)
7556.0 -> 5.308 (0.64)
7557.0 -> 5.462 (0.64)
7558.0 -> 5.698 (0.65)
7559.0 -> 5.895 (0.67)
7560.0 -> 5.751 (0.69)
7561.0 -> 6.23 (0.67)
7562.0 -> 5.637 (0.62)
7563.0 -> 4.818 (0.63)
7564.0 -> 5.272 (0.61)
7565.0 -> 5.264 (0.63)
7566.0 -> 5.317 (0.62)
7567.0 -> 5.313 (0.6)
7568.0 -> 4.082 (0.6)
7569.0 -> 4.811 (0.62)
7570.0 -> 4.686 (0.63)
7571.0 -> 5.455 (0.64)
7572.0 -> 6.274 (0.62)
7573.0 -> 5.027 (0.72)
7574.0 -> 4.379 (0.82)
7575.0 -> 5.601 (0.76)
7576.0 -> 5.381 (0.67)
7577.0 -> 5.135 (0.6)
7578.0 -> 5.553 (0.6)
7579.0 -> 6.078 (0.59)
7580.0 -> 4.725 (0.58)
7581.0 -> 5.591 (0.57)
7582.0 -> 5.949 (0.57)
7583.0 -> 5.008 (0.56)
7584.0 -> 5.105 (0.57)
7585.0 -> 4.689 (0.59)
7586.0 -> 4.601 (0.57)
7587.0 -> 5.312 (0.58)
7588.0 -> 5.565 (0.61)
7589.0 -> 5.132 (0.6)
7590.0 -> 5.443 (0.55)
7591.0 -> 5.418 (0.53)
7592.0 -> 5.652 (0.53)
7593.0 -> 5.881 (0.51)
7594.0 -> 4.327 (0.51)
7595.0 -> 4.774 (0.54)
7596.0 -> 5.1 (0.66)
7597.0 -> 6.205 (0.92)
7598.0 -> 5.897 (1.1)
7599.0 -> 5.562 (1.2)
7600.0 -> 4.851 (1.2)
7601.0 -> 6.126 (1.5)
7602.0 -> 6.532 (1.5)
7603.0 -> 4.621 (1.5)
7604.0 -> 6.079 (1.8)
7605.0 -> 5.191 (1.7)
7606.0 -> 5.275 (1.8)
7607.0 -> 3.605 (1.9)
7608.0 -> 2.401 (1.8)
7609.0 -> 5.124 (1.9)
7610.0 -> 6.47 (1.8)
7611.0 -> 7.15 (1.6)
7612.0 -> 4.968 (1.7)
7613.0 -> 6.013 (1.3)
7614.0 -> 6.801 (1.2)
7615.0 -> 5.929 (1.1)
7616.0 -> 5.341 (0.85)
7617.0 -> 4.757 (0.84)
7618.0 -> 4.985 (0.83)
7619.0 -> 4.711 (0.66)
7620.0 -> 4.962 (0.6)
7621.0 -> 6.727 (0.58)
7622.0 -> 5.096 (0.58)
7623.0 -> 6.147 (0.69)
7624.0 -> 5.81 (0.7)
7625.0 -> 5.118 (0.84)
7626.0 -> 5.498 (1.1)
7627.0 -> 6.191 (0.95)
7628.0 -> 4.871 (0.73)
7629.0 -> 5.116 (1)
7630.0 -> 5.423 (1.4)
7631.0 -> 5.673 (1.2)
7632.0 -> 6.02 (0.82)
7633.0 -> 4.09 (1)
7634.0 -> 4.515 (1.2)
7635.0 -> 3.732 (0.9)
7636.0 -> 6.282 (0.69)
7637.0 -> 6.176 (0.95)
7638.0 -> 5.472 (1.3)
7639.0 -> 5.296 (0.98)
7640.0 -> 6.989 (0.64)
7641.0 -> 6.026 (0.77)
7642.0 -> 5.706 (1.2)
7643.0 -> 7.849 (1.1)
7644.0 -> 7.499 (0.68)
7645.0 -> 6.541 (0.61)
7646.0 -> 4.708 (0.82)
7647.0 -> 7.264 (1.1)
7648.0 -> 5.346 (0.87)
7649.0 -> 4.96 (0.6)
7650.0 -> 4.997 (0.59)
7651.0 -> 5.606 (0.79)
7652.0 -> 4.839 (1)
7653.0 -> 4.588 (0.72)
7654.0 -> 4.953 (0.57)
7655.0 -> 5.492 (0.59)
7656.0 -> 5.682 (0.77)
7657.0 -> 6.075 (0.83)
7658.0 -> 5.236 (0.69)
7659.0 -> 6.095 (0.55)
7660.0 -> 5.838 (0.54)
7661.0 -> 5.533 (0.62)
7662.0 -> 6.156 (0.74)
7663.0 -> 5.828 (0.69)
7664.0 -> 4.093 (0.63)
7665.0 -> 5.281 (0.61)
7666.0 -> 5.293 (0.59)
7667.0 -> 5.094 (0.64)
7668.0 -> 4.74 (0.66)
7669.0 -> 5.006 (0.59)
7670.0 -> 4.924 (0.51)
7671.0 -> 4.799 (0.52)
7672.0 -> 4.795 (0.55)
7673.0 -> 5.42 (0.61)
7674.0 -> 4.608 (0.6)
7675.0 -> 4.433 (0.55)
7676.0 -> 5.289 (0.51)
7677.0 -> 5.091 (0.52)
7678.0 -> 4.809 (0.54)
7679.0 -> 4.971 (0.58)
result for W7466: -0.19 mag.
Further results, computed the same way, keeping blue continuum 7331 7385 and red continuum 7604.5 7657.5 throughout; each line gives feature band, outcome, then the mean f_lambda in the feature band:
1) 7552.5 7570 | 0.03 mag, 5.28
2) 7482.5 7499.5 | -0.25 mag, 6.79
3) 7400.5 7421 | -0.03 mag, 5.5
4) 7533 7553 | 0.03 mag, 5.28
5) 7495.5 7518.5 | 0.06 mag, 5.14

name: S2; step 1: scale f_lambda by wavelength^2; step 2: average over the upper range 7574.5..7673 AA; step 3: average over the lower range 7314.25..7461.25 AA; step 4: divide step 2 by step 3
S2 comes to 1.09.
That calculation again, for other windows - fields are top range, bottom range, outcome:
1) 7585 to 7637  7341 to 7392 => 1.09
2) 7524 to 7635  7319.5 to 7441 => 1.07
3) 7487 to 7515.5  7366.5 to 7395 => 1.22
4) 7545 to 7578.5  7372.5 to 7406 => 1.06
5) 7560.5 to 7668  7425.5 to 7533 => 0.93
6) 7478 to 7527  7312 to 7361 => 1.14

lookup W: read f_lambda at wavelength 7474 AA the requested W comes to 5.422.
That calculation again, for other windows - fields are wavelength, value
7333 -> 5.081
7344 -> 6.191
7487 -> 5.174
